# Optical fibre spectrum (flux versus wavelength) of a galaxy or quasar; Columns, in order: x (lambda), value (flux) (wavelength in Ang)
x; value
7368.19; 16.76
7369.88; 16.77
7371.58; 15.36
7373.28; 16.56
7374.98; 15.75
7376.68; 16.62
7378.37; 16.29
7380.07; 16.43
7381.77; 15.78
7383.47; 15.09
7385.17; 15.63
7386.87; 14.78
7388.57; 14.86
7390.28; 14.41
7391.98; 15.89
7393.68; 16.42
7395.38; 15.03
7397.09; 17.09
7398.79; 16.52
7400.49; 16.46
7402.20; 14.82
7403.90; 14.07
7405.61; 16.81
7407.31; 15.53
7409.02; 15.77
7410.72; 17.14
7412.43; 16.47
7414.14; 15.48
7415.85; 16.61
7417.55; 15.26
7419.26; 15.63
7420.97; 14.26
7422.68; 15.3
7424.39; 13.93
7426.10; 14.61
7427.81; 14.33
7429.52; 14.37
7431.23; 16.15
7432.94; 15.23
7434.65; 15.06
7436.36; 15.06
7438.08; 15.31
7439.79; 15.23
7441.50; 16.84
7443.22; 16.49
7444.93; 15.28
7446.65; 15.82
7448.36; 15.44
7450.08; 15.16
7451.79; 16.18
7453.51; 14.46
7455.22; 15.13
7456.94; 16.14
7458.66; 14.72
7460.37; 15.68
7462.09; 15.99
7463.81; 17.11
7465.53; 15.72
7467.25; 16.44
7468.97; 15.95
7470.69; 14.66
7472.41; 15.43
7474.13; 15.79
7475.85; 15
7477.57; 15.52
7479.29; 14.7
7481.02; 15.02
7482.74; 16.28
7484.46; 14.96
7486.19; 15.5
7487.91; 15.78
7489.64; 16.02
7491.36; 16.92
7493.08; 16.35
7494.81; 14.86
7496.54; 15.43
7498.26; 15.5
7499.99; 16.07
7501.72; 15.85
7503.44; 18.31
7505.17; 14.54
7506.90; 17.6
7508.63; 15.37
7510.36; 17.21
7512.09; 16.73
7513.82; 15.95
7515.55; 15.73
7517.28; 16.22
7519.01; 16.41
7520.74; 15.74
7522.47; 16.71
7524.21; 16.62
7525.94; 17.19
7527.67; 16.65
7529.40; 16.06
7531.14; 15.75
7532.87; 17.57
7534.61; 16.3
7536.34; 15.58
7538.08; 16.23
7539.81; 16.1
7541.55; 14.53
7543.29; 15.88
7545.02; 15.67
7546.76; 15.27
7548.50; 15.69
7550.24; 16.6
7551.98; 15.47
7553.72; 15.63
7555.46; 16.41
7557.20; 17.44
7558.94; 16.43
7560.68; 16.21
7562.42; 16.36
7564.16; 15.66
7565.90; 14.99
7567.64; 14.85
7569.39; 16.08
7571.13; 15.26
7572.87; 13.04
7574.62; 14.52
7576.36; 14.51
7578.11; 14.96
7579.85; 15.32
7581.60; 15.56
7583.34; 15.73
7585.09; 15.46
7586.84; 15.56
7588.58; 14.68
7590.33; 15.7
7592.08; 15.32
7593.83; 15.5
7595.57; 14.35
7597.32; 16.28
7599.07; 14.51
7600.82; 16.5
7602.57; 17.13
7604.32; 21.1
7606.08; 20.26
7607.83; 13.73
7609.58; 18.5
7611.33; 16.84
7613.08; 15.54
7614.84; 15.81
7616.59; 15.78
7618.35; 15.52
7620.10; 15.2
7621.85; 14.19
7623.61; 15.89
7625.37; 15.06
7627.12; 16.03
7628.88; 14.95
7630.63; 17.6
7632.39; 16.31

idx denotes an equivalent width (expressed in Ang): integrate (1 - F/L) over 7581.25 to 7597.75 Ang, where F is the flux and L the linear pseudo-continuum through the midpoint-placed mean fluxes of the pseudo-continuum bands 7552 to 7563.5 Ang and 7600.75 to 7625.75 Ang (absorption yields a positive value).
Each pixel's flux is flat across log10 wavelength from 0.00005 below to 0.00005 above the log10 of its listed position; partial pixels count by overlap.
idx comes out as 1.0 Ang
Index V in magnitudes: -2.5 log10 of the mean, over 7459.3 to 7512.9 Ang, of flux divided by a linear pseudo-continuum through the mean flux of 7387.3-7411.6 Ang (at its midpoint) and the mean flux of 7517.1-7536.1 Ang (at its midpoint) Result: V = 0.02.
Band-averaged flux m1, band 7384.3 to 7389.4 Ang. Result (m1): 15.1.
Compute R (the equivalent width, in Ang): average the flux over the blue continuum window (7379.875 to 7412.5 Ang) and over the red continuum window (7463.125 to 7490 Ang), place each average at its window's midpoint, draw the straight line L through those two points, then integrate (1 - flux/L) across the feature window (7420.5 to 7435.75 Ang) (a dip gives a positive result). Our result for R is 0.8 Ang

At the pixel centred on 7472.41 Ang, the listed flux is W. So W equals 15.43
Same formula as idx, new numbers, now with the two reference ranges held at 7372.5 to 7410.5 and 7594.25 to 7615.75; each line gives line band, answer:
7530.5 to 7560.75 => 0.7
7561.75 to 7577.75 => 1.5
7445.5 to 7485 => 1.4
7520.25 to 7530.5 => -0.1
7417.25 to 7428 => 0.8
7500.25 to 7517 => -0.1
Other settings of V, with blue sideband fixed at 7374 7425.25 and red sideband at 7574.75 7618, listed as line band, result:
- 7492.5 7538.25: -0.026 mag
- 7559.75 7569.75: 0.018 mag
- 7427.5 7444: 0.021 mag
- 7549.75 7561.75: -0.025 mag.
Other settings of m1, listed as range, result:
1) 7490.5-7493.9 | 16.7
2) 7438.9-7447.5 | 15.9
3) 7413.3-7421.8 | 15.5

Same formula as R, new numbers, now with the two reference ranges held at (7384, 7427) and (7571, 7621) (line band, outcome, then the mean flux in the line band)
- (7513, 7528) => -0.6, 16.4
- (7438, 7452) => -0.1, 15.8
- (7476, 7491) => 0.1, 15.5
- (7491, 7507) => -0.4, 16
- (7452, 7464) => 0.1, 15.6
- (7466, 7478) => 0.1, 15.6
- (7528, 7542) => -0.3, 16.1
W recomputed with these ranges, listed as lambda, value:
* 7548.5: 15.69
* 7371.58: 15.36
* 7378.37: 16.29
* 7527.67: 16.65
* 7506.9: 17.6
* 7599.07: 14.51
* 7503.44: 18.31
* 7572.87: 13.04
